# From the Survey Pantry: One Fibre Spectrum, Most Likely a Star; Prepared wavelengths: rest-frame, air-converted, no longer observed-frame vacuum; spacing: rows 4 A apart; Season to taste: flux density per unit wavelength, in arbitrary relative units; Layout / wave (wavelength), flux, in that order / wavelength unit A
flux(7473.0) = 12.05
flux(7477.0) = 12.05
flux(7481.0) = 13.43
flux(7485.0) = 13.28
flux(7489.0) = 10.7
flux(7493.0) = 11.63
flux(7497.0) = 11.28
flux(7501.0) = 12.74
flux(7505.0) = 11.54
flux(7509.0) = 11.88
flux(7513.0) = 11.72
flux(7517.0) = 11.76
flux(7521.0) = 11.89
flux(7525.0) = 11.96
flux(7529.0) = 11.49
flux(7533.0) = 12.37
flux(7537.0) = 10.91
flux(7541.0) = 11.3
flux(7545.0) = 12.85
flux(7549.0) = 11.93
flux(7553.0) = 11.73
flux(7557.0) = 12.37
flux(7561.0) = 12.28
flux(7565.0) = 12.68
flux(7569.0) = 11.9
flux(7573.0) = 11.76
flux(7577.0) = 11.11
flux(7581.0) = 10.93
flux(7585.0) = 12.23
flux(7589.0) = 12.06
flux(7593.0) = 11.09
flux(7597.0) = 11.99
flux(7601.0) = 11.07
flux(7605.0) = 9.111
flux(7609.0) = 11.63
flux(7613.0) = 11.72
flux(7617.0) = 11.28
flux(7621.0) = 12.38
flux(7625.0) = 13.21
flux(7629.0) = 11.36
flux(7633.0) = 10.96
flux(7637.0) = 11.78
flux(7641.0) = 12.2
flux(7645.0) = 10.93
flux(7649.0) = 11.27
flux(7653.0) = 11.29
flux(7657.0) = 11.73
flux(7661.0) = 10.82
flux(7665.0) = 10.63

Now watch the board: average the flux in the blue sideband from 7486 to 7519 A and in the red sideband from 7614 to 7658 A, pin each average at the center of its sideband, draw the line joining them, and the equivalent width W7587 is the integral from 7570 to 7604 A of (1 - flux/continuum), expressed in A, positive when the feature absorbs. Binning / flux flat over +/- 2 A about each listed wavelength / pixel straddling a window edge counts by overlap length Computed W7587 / 0.62 A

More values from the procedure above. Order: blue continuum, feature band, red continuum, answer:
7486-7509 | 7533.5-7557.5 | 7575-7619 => -0.7 A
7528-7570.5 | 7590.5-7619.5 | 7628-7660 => 1.2 A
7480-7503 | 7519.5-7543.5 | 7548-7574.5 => 0.9 A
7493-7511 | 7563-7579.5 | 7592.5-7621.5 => -0.6 A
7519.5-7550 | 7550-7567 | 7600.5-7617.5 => -1.0 A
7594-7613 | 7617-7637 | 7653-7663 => -1.3 A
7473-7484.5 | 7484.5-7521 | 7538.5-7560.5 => 2.0 A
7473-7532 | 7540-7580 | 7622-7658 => -0.5 A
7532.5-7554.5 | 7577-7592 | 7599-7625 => -0.1 A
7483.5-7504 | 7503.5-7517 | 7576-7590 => 0.1 A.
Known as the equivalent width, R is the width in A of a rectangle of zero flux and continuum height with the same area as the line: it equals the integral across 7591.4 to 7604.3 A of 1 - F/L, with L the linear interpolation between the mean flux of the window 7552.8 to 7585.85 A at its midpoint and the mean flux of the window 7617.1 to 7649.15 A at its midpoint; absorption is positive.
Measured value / 0.7 A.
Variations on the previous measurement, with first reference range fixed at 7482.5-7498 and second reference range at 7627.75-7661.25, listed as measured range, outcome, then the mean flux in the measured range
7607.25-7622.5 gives -0.3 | 11.7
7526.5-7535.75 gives -0.1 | 11.8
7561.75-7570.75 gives -0.5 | 12.3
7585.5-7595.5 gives -0.1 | 11.7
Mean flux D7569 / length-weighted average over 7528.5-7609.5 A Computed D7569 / 11.7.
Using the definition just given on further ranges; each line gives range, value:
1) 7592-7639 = 11.5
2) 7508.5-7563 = 11.9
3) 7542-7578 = 12.1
